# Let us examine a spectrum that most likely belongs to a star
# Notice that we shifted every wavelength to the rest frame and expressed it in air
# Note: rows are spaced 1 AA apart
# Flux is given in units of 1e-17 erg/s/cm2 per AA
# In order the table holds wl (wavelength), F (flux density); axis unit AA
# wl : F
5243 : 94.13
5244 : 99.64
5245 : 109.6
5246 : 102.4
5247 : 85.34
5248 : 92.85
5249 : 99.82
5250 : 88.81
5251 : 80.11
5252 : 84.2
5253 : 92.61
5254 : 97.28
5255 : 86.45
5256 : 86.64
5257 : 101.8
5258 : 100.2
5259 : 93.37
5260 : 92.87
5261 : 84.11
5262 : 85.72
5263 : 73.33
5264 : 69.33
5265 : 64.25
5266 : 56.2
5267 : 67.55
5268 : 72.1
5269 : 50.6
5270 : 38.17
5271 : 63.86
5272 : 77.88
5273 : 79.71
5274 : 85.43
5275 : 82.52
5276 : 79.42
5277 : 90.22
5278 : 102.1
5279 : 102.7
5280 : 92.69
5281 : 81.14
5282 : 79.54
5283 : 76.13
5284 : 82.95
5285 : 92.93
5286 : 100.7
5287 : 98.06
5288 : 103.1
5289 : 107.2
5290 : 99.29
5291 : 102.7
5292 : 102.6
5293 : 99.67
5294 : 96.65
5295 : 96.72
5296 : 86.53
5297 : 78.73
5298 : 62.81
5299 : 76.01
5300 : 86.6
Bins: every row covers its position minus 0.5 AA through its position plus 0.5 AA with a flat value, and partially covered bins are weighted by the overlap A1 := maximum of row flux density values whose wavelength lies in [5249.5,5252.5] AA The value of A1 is 88.81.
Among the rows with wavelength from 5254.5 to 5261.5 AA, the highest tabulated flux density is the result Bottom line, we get 101.8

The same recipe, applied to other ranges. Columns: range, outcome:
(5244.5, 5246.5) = 109.6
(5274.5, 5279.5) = 102.7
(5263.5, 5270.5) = 72.1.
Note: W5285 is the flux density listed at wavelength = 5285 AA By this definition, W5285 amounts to 92.93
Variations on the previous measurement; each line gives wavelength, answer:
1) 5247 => 85.34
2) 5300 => 86.6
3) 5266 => 56.2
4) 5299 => 76.01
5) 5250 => 88.81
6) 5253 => 92.61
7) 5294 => 96.65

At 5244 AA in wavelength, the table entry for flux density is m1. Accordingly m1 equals 99.64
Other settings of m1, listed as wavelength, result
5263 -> 73.33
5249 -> 99.82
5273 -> 79.71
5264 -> 69.33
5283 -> 76.13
